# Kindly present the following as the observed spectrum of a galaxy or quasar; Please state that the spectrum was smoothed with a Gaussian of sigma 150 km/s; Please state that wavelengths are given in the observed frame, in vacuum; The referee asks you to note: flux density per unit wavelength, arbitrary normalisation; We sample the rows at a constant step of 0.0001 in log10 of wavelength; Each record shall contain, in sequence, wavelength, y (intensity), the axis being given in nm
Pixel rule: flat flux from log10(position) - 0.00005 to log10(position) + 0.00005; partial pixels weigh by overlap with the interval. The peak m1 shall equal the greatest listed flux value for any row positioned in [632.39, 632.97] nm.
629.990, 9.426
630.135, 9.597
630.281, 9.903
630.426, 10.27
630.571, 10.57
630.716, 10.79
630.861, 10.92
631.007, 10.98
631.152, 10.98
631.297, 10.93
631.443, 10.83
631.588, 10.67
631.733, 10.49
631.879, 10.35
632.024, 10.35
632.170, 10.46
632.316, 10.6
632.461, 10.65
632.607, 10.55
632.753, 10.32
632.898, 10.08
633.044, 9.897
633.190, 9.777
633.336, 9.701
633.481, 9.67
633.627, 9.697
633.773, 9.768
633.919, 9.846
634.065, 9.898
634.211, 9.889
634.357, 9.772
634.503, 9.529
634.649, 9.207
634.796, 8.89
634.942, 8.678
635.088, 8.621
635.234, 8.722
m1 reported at 10.65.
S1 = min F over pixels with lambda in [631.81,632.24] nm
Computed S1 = 10.35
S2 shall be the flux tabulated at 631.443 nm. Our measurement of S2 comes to 10.83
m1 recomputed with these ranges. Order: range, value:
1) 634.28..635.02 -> 9.772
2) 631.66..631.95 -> 10.49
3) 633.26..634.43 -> 9.898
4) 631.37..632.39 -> 10.83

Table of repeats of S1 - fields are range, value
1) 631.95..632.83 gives 10.32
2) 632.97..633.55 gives 9.67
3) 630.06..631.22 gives 9.597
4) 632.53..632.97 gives 10.08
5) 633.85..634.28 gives 9.846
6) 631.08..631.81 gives 10.49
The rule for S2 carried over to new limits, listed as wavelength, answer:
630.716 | 10.79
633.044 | 9.897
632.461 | 10.65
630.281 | 9.903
